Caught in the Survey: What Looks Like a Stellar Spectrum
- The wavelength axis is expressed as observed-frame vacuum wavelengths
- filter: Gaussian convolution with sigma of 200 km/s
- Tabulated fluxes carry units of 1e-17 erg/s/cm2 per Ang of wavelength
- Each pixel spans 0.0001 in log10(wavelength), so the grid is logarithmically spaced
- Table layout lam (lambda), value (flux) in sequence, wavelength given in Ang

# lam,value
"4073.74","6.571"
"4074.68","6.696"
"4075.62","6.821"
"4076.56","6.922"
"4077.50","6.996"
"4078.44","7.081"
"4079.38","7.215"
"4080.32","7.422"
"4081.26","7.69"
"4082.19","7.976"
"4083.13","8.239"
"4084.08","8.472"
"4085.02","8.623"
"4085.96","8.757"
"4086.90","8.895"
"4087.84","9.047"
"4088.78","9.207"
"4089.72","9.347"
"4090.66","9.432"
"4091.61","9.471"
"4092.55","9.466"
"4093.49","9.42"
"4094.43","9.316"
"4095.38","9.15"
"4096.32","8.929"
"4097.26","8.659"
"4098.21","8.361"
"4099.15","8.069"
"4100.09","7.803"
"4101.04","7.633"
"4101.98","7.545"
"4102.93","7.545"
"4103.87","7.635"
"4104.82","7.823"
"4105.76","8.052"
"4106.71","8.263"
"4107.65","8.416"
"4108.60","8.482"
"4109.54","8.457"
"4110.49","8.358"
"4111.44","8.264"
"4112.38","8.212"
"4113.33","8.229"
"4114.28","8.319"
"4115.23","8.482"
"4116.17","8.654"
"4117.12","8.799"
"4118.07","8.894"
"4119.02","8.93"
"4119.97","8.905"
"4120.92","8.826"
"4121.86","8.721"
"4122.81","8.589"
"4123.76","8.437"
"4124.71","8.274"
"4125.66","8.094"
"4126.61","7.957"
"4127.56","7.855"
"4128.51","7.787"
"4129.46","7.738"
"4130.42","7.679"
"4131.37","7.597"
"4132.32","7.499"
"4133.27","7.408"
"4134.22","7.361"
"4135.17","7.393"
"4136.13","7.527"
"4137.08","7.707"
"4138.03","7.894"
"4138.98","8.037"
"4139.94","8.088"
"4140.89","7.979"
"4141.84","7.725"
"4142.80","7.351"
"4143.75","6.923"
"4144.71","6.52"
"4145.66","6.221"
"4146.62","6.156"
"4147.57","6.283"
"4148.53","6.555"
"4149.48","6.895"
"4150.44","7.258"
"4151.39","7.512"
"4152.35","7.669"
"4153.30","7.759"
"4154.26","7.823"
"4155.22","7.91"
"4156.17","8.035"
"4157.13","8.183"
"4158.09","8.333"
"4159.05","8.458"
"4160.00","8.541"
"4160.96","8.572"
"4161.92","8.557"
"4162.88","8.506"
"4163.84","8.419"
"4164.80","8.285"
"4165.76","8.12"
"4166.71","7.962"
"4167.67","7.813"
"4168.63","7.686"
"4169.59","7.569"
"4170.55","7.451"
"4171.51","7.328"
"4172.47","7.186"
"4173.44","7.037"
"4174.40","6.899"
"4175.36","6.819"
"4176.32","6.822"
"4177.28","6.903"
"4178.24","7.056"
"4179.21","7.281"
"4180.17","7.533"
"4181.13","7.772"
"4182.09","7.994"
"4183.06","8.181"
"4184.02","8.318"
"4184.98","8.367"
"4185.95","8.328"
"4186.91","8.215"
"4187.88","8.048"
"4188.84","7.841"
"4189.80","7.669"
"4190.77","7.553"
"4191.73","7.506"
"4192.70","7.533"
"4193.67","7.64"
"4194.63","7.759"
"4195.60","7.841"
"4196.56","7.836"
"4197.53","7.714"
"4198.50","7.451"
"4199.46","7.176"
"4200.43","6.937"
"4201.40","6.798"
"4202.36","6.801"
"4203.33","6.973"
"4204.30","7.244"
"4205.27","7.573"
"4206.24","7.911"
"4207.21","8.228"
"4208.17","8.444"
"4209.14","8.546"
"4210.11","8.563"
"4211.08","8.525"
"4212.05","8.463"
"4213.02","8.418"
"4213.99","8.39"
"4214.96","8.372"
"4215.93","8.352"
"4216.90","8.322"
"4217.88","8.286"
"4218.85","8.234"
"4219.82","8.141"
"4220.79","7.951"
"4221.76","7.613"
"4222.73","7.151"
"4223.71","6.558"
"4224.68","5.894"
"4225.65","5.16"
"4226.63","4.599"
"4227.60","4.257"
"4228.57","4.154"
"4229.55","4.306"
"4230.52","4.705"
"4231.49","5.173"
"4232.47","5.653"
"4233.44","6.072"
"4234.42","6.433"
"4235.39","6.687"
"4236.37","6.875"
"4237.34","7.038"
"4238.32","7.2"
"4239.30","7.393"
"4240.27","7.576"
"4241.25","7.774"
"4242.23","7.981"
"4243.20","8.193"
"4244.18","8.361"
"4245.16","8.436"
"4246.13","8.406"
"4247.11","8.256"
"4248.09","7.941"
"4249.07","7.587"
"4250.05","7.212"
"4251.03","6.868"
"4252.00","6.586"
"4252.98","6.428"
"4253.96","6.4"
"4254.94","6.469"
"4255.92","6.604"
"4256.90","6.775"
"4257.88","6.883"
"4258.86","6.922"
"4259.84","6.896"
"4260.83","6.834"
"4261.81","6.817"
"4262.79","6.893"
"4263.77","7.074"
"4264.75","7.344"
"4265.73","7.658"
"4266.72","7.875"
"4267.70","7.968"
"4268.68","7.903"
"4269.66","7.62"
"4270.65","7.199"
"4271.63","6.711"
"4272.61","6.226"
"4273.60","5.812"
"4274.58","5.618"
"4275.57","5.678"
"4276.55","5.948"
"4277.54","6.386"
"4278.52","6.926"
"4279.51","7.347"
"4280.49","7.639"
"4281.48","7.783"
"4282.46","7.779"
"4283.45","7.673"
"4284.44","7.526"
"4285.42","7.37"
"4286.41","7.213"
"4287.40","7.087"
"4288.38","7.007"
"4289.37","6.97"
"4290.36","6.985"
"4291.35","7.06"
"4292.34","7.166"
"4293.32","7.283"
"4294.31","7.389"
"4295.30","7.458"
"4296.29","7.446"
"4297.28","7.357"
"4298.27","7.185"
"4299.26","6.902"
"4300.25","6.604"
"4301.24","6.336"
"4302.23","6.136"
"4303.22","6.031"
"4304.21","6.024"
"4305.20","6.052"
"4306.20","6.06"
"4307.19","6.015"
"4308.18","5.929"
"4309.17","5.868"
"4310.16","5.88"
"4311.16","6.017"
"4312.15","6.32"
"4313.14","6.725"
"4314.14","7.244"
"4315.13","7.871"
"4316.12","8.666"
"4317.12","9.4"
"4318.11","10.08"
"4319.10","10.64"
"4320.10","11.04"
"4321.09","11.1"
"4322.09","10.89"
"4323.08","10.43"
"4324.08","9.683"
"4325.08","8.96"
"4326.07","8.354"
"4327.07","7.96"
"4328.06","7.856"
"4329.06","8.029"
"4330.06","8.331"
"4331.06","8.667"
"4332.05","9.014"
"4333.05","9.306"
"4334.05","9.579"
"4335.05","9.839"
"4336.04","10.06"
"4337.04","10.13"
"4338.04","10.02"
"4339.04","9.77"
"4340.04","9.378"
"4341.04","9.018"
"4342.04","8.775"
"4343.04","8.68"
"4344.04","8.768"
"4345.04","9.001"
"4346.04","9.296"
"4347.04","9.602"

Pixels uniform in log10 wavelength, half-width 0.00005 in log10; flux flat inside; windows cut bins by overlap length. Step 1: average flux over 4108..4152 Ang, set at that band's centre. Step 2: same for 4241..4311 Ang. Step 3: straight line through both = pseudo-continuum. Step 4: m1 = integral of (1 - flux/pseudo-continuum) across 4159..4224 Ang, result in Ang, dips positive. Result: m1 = -2.7 Ang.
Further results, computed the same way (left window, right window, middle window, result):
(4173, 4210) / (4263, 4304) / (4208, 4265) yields 1.8 Ang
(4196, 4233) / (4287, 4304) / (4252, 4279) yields 0.8 Ang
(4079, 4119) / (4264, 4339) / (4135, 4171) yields 2.5 Ang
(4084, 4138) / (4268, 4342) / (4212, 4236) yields 4.0 Ang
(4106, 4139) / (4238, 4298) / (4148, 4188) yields 0.6 Ang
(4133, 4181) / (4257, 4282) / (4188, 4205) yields -0.2 Ang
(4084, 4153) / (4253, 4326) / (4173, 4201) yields 0.7 Ang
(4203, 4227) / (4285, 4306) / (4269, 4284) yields 0.5 Ang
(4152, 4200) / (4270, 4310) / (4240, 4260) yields -0.6 Ang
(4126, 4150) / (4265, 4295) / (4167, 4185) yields -0.4 Ang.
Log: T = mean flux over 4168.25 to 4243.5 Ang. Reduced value 7.31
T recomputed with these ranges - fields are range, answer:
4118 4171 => 7.82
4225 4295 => 6.87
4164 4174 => 7.66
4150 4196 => 7.79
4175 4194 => 7.67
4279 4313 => 6.85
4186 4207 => 7.55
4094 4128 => 8.36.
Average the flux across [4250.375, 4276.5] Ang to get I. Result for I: 6.84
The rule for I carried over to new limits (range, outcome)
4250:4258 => 6.66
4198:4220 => 7.92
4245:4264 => 7.09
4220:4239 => 6.02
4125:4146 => 7.57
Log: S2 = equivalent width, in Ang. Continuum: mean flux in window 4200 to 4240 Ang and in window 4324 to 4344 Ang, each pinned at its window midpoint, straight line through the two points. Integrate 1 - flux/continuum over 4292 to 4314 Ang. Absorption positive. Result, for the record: 5.01 Ang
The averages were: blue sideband 7.04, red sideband 9.05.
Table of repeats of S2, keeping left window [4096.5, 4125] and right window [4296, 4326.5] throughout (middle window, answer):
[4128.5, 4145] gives 1.4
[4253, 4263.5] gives 1.5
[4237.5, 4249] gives 0.0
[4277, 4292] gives 1.1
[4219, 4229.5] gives 2.4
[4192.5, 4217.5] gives 0.6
